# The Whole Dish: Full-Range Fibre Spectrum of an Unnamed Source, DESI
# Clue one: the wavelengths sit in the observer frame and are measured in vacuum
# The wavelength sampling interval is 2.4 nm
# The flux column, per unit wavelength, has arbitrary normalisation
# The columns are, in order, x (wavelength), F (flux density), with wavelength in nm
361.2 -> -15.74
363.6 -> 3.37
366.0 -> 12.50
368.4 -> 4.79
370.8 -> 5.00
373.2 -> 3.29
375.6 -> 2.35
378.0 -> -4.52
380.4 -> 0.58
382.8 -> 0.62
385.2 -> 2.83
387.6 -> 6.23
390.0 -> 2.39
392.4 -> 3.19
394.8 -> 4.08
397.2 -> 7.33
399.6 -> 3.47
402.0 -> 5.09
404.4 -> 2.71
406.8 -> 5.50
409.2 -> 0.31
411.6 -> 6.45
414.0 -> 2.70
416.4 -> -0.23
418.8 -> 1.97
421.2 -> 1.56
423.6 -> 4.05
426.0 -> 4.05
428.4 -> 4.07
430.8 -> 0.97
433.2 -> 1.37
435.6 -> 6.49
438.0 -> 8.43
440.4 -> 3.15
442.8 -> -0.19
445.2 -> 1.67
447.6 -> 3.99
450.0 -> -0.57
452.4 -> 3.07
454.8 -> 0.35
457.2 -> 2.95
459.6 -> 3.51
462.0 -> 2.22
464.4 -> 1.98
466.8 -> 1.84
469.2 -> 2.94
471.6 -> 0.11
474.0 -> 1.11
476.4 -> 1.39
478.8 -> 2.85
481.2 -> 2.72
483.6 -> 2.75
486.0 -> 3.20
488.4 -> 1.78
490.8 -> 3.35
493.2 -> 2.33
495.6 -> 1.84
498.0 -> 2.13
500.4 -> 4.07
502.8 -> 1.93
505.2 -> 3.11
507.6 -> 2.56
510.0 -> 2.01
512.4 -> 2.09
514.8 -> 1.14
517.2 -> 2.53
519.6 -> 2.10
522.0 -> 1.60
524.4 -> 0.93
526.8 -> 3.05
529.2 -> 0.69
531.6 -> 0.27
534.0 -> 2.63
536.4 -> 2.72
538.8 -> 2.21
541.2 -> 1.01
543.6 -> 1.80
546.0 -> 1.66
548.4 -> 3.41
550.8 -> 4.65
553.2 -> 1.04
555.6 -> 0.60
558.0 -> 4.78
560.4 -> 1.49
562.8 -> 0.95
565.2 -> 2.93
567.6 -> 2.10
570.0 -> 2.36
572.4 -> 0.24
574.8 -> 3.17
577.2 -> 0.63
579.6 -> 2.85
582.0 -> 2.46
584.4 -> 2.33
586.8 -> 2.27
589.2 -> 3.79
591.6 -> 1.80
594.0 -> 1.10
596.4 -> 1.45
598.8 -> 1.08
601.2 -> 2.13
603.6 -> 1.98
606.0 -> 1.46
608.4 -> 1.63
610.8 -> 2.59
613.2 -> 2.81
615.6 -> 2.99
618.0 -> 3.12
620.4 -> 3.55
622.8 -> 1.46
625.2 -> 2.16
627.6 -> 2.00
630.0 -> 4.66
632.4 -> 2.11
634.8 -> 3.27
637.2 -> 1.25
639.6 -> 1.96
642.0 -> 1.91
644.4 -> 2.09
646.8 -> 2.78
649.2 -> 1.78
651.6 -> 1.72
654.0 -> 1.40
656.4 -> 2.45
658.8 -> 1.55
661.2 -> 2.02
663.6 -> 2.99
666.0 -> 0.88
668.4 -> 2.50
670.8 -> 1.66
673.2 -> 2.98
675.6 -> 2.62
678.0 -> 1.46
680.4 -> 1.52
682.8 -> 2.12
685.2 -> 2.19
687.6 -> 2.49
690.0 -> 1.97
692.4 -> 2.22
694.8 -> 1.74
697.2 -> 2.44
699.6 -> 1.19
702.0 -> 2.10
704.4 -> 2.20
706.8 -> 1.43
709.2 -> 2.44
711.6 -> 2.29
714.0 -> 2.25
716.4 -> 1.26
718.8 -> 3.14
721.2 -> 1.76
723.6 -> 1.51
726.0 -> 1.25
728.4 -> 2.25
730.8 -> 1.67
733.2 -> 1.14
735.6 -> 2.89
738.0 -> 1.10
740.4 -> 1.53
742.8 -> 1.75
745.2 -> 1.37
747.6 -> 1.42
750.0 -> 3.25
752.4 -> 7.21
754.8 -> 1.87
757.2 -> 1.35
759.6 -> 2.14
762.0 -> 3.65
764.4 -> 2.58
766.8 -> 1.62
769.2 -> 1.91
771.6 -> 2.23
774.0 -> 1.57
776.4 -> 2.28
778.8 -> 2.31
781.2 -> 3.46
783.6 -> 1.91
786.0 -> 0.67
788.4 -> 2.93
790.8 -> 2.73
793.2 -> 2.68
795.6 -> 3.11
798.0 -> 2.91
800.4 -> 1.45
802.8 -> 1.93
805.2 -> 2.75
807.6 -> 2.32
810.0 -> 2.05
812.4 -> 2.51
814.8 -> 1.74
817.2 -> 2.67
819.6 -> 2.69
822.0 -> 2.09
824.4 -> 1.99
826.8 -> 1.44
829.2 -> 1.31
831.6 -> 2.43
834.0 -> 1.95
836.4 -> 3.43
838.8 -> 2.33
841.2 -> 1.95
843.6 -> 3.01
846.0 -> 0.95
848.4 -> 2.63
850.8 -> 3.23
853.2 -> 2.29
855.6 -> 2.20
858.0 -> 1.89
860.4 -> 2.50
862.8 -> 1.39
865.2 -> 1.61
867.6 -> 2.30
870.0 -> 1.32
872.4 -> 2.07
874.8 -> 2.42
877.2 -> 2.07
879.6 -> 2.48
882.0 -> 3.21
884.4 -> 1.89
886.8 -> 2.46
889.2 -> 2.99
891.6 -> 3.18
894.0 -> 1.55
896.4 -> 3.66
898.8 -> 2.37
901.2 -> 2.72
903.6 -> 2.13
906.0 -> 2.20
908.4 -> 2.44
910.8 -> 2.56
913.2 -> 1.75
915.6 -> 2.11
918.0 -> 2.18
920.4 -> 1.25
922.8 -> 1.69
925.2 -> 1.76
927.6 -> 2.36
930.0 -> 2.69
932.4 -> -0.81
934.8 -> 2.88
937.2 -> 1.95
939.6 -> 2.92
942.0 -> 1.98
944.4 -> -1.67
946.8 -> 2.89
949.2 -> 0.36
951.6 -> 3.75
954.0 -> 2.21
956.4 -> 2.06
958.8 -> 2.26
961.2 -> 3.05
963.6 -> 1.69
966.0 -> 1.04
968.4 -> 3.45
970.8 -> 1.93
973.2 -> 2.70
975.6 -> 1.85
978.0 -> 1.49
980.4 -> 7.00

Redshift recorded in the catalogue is 1.016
